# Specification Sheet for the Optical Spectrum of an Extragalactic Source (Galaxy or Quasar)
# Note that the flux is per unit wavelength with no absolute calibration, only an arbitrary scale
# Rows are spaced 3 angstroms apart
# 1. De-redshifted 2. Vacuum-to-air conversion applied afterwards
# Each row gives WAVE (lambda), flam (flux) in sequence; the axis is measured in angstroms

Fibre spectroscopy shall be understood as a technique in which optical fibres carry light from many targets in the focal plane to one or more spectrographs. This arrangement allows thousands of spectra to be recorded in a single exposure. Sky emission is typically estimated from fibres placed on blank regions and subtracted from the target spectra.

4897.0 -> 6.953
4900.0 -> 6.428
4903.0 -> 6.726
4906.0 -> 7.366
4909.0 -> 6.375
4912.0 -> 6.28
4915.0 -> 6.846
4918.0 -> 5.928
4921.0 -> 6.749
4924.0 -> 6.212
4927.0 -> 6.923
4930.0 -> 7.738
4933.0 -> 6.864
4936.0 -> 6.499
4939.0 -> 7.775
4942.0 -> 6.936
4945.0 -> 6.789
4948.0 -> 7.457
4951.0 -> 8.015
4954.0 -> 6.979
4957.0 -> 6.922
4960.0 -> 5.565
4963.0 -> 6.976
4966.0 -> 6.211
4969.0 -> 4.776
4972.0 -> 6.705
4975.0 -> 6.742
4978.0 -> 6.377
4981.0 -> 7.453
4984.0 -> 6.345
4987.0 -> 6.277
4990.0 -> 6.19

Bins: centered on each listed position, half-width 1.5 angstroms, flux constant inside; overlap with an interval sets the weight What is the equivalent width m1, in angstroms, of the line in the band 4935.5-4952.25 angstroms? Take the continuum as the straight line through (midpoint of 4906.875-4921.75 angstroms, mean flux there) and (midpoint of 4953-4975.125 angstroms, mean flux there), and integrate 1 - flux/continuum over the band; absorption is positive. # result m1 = -2.37 angstroms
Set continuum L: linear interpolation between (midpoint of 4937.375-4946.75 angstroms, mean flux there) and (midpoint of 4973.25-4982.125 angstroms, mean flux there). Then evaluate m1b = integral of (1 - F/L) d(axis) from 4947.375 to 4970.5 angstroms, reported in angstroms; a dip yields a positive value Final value 1.4 angstroms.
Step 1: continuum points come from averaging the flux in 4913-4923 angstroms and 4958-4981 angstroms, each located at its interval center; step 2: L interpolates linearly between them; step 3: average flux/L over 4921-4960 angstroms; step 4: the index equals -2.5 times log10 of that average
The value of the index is -0.10 mag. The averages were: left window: 6.48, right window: 6.29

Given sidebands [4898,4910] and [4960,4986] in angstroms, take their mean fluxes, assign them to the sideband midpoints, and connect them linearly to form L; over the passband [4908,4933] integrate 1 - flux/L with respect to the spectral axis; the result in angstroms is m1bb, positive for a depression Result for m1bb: 0.0 angstroms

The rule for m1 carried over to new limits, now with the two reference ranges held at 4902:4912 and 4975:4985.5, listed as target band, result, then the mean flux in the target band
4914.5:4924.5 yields 0.5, 6.41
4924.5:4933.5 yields -0.5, 7.1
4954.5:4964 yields 0.3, 6.51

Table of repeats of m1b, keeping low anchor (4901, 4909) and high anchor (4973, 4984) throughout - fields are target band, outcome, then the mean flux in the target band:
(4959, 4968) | 0.8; 6.21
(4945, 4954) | -0.8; 7.45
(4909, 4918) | 0.6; 6.43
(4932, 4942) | -0.3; 7.04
